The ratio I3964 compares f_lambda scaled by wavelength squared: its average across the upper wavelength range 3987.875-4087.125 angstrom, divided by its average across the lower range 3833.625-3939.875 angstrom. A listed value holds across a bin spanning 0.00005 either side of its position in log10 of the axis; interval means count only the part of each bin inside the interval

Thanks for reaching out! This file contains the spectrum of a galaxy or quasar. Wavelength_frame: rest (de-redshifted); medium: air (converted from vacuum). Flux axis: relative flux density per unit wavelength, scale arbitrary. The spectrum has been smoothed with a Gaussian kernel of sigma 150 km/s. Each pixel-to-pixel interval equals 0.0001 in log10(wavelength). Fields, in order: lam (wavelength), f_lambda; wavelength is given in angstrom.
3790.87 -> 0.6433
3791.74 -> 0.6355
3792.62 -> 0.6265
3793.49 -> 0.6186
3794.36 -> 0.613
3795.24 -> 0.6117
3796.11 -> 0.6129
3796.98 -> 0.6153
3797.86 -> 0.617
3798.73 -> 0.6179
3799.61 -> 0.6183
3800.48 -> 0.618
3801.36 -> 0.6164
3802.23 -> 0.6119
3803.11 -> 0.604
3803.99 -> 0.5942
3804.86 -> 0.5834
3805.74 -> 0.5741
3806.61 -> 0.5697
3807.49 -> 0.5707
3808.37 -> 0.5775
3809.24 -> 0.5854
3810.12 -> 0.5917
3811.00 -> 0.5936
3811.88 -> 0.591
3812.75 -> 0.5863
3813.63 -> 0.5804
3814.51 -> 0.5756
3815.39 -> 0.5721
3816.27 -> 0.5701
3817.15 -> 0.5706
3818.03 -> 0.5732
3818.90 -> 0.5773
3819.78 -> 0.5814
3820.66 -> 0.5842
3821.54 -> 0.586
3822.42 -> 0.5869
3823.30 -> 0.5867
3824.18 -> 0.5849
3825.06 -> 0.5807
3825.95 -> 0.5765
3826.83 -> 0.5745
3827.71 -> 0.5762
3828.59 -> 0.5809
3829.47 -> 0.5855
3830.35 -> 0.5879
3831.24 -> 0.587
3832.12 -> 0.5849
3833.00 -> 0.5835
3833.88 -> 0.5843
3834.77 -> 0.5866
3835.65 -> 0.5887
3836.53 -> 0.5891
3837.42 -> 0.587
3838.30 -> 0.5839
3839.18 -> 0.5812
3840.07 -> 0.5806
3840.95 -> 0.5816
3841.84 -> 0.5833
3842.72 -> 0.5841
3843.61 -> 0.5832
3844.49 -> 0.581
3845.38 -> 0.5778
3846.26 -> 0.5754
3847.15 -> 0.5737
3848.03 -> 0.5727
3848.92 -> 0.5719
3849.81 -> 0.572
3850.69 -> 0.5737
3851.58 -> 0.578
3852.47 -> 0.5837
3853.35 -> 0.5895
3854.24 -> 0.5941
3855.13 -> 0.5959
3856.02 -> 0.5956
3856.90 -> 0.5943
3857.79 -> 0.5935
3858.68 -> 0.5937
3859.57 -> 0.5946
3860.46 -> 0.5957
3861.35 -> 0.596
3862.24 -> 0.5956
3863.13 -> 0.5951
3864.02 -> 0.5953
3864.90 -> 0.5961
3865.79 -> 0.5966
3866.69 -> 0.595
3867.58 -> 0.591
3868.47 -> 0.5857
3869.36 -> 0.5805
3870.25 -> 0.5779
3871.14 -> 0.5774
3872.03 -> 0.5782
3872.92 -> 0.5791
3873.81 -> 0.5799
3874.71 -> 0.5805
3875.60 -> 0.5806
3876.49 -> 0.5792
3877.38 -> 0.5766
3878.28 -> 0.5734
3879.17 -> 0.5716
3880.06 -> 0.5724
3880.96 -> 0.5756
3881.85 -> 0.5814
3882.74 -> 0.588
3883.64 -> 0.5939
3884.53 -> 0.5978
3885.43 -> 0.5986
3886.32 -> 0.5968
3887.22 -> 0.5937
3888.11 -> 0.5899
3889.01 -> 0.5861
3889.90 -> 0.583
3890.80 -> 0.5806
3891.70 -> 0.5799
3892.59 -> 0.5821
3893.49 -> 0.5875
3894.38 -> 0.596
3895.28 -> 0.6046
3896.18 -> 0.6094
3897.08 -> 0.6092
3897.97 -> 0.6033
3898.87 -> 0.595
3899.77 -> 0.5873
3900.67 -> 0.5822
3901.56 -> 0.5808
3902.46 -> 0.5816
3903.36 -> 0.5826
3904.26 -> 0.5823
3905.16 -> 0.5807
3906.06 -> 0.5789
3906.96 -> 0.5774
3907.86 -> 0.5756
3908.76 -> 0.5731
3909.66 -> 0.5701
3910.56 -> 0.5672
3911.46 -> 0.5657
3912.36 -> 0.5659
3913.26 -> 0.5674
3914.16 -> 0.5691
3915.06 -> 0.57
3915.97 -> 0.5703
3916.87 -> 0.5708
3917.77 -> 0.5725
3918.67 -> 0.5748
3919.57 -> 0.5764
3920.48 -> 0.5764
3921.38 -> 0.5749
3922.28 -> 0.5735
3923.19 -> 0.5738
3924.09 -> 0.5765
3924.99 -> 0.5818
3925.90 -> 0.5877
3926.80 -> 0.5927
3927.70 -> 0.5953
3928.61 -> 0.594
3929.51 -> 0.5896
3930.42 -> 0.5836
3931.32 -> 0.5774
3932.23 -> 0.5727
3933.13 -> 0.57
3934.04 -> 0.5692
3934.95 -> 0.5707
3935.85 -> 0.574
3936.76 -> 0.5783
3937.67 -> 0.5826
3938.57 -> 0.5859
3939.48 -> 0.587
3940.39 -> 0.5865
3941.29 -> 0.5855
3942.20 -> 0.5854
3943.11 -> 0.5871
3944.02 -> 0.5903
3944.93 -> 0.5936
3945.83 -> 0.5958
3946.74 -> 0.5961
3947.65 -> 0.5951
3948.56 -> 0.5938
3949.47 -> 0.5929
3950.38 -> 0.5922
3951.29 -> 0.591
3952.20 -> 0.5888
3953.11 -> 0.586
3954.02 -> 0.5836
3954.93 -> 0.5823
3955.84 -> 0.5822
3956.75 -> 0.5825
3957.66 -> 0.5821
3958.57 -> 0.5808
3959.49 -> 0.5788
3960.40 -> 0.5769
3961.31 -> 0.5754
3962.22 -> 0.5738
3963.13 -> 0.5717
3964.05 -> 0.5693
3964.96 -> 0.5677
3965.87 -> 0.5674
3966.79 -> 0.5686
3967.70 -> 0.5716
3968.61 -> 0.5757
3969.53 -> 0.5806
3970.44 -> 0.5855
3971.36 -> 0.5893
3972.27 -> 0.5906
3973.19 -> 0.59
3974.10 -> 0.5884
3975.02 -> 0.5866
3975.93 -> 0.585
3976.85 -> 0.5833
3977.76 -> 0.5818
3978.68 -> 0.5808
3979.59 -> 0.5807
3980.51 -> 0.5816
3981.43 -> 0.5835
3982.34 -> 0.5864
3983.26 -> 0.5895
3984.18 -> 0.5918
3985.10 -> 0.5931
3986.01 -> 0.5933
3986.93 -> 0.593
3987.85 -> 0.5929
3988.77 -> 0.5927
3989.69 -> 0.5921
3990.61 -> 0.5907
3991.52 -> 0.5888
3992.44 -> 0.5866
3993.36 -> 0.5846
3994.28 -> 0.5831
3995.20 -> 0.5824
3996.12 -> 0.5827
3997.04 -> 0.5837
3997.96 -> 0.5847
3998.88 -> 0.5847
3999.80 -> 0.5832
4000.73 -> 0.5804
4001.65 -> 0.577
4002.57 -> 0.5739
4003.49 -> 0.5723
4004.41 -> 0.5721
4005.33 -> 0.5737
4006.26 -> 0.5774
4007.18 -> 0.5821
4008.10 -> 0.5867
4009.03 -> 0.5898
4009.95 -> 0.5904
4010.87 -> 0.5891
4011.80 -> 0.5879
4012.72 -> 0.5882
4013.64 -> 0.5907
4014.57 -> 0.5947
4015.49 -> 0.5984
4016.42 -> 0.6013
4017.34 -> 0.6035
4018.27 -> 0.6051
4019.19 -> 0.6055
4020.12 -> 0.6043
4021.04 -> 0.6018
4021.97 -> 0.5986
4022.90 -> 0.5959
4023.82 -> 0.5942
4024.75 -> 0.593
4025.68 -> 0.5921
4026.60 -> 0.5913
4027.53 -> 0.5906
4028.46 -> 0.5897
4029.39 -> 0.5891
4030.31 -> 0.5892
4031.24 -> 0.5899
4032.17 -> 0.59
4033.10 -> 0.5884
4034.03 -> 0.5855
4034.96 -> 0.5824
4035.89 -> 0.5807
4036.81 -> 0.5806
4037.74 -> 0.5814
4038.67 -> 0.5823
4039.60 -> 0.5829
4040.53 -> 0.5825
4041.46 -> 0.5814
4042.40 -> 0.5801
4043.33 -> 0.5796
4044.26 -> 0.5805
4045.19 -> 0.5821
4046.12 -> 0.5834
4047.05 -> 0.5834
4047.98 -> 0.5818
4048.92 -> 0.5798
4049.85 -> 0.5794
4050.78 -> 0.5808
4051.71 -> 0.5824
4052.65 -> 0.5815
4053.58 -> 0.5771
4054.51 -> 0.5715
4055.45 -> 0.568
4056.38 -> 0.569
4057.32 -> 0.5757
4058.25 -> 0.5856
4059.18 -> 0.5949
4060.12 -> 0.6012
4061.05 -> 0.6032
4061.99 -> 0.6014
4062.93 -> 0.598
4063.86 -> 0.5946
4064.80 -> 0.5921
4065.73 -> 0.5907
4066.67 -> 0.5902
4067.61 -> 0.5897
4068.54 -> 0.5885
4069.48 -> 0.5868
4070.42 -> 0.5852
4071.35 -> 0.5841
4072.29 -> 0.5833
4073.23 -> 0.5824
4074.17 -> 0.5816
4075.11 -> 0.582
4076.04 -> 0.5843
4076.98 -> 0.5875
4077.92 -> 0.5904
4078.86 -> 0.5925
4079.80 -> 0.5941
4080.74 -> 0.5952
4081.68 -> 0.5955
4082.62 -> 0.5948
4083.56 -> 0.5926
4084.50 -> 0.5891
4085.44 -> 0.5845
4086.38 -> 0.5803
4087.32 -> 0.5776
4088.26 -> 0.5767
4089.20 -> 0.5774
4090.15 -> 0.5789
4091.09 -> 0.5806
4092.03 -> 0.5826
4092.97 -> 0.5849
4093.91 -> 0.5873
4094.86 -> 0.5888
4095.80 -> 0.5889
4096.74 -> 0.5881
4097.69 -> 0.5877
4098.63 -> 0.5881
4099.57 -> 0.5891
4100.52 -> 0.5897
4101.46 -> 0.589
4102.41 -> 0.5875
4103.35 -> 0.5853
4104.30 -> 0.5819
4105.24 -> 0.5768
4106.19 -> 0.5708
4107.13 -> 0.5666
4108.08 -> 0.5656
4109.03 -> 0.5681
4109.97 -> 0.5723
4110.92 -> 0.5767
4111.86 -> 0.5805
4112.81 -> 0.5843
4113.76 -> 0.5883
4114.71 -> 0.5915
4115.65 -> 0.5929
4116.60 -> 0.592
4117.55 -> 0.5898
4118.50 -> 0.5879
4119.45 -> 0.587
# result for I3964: 1.1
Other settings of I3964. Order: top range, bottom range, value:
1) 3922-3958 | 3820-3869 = 1.05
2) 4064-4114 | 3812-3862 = 1.14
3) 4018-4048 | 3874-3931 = 1.08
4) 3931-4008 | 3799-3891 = 1.06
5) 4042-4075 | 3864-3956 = 1.08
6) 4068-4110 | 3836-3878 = 1.12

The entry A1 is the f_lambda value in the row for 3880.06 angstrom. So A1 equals 0.5724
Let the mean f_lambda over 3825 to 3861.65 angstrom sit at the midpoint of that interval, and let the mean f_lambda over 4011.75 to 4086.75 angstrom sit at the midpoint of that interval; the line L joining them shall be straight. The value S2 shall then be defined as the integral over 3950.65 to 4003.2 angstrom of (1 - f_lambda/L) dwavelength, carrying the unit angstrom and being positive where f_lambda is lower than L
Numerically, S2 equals 0.33 angstrom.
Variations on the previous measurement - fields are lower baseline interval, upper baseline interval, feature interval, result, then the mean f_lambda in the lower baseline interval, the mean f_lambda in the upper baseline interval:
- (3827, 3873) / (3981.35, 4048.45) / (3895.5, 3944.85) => 0.49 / 0.586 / 0.588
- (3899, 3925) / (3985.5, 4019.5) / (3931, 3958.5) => -0.23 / 0.575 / 0.588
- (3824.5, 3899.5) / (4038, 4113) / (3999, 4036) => -0.30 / 0.586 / 0.584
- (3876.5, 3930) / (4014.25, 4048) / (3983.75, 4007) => 0.13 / 0.582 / 0.59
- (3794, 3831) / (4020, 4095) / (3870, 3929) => 0.64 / 0.589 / 0.586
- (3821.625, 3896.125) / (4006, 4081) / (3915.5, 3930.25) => 0.15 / 0.585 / 0.588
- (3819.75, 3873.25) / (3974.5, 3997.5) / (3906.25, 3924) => 0.42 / 0.585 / 0.587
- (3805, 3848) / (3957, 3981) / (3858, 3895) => -0.38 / 0.581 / 0.579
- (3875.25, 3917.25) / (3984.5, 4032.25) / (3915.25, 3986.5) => 0.43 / 0.583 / 0.589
